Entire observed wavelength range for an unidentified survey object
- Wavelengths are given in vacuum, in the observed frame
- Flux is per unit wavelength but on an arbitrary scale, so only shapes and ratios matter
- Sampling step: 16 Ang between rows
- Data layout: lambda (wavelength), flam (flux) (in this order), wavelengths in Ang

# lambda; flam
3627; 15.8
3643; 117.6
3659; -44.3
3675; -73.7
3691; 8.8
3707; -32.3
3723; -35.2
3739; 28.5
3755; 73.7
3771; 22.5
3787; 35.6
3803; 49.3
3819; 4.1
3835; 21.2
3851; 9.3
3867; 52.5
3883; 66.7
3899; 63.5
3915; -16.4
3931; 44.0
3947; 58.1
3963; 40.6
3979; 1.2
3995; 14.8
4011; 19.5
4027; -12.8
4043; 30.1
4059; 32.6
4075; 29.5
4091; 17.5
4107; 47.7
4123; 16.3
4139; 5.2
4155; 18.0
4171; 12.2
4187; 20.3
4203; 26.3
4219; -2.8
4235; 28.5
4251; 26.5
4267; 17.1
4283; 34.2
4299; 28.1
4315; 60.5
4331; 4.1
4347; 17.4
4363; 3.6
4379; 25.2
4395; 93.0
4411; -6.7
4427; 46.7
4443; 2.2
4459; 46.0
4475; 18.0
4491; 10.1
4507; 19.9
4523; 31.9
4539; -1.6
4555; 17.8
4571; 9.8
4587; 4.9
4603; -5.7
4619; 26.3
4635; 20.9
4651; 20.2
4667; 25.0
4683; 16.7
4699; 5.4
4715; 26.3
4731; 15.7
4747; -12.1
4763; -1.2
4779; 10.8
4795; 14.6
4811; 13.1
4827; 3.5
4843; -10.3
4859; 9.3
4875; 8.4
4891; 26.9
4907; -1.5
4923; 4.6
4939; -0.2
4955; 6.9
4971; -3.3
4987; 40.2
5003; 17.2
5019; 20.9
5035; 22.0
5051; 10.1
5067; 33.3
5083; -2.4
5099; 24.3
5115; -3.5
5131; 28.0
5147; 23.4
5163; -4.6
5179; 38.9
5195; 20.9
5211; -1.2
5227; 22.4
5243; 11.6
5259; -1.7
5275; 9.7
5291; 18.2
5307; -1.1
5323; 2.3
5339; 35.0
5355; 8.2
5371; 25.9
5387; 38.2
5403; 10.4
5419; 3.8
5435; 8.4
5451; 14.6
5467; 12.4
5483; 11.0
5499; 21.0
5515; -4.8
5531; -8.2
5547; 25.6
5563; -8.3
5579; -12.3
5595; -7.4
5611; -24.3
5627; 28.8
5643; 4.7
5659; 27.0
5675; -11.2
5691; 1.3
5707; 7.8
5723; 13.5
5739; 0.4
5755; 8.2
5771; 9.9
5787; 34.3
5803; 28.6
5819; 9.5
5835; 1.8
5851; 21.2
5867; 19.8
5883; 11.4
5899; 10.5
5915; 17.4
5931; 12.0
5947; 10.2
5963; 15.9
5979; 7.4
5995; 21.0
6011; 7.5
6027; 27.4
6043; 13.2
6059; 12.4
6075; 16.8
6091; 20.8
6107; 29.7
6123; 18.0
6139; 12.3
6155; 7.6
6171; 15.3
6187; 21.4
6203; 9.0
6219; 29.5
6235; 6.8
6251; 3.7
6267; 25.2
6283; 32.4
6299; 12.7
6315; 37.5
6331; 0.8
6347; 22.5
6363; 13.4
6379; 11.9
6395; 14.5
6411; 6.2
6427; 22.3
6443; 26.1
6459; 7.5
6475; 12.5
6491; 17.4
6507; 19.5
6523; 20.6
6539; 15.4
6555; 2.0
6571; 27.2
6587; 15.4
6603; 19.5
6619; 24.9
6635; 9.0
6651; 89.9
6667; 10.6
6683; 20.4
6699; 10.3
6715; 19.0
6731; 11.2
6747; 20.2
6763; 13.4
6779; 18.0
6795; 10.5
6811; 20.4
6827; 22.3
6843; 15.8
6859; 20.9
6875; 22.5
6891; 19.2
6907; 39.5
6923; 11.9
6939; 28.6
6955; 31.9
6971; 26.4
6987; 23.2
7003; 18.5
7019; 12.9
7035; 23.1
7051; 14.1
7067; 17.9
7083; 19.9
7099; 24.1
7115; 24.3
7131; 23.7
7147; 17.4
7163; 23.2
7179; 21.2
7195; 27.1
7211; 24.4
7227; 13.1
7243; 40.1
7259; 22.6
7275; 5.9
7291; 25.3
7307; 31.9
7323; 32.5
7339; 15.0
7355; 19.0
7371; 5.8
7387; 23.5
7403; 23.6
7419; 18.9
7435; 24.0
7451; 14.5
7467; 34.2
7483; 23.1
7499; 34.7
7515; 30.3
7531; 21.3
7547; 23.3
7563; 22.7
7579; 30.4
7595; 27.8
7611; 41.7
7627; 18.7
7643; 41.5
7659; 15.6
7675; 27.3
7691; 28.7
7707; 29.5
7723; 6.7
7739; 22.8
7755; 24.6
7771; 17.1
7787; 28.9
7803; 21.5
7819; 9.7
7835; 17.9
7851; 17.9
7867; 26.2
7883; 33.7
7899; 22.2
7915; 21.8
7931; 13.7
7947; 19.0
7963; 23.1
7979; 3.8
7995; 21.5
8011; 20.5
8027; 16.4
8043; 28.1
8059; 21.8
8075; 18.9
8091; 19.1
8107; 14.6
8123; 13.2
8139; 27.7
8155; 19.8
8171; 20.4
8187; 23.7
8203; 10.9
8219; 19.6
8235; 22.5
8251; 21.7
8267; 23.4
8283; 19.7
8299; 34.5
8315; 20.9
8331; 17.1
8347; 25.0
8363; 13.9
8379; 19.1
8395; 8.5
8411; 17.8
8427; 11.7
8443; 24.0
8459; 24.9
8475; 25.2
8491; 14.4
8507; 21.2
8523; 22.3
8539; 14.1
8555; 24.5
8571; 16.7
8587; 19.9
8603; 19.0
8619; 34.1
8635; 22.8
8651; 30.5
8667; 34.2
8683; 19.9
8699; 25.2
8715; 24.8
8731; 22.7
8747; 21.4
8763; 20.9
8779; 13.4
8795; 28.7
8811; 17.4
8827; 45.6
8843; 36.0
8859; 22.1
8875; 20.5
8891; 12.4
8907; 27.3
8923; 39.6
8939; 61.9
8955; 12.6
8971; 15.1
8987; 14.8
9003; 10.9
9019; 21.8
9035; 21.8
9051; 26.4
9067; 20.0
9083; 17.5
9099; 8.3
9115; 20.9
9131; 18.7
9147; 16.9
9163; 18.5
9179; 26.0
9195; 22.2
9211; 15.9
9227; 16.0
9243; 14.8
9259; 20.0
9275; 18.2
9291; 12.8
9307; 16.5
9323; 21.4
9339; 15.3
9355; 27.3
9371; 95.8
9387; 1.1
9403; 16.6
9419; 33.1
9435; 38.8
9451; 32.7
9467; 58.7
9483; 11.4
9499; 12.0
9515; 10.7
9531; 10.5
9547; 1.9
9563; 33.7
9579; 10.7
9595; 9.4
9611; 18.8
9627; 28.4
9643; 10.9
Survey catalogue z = 0.784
